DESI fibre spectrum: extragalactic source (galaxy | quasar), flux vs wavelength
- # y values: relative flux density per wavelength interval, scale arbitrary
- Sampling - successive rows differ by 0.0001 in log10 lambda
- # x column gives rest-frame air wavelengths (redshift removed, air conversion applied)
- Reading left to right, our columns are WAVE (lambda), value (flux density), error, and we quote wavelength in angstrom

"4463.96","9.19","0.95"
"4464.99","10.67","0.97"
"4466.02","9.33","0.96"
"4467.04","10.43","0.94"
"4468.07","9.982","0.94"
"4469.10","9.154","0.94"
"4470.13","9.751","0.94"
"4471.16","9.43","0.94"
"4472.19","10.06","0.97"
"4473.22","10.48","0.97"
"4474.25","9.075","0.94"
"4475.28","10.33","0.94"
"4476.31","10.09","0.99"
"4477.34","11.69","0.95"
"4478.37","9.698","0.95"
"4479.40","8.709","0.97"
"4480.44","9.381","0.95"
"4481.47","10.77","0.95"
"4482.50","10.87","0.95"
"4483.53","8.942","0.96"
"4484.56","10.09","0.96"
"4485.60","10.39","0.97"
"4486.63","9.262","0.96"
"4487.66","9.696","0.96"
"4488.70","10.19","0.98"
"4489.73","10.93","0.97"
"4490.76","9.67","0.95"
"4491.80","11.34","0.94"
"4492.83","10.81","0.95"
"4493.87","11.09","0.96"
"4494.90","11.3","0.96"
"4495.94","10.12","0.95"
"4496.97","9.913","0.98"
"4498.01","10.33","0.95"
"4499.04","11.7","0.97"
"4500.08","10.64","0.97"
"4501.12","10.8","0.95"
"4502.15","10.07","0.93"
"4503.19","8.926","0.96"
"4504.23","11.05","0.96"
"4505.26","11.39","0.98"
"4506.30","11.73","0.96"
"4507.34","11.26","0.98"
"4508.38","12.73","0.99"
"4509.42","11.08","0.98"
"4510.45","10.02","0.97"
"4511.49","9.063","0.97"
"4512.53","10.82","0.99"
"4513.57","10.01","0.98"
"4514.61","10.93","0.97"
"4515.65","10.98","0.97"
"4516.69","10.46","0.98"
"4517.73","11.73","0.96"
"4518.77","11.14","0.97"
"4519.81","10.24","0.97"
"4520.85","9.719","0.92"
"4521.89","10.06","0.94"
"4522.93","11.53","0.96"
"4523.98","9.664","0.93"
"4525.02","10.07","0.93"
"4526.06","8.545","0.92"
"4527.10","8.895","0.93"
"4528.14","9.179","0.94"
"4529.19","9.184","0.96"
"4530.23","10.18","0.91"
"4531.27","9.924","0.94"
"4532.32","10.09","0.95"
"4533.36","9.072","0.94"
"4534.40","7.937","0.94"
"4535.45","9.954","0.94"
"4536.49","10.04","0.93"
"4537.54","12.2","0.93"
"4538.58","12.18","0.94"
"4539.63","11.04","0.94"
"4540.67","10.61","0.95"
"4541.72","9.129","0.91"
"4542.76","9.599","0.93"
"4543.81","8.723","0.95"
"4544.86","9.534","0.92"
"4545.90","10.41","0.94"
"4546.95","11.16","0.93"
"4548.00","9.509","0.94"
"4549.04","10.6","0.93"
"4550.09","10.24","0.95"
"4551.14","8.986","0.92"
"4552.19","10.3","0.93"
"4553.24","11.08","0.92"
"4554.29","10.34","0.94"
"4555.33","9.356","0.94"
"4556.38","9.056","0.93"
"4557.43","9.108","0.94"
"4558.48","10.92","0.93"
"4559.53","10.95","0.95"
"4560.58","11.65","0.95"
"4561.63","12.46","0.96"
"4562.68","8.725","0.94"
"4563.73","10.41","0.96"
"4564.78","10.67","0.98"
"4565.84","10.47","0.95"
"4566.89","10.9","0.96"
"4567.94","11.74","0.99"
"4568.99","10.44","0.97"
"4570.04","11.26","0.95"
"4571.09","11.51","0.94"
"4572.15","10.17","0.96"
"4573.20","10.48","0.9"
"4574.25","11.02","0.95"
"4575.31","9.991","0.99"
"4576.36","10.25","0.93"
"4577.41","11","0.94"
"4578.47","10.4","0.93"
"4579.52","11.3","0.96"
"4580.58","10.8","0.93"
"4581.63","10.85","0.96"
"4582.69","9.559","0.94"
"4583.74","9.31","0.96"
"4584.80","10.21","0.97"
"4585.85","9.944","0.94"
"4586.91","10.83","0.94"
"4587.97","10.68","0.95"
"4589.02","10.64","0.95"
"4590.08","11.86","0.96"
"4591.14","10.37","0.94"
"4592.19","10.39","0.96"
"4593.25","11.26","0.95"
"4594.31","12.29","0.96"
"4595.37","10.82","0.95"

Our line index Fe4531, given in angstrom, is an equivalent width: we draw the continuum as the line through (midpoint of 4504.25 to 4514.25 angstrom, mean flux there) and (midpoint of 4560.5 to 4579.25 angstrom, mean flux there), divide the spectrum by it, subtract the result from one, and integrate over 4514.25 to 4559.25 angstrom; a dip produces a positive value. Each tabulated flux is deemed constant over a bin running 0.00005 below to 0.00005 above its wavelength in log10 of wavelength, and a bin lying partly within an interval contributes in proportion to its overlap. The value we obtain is 3.1 angstrom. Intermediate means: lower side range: 10.9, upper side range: 10.7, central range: 10.1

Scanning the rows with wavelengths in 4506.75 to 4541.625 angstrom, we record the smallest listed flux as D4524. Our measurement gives 7.937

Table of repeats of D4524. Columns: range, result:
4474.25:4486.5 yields 8.709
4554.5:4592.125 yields 8.725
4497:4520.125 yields 8.926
